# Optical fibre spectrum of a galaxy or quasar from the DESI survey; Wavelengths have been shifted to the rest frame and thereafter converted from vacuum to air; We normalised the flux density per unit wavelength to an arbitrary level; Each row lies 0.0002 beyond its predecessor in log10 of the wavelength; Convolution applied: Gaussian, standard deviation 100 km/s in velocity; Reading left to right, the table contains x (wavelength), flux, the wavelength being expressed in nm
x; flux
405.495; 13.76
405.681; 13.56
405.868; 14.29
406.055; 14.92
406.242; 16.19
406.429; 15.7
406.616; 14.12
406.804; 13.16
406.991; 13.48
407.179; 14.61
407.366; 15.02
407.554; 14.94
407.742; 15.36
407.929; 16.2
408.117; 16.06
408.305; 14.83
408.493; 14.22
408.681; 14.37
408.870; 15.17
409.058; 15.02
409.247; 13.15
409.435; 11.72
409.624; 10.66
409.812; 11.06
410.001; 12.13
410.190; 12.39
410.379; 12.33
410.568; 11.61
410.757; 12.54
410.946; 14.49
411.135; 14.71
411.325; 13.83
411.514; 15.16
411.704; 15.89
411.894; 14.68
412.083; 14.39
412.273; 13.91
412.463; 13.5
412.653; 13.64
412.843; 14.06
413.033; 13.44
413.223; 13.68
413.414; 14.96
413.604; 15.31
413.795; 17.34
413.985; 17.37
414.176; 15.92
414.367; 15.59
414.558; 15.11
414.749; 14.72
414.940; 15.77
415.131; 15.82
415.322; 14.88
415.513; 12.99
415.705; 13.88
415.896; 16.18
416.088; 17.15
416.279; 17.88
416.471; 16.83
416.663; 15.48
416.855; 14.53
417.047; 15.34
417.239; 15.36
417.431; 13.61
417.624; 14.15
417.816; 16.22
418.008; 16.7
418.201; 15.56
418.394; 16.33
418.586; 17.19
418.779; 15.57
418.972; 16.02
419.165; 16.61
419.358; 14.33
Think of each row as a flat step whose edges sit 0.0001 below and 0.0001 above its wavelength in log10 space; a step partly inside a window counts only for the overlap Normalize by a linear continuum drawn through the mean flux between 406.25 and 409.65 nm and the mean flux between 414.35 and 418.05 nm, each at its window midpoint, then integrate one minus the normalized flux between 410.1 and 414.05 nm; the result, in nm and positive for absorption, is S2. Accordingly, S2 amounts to 0.18 nm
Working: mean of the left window 14.4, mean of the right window 15.4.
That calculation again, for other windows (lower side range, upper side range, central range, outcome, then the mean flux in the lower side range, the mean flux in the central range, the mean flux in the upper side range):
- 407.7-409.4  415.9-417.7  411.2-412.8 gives 0.08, 14.8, 14.4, 15.6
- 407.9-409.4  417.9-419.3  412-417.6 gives 0.19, 14.7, 15.1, 16.2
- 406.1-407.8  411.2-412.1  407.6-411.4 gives 0.30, 14.7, 13.6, 14.8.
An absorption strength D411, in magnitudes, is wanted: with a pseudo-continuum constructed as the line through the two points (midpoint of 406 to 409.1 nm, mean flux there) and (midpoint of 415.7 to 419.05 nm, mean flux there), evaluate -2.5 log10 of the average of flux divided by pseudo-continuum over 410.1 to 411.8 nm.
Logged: 0.12 mag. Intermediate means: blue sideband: 14.9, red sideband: 15.8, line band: 13.7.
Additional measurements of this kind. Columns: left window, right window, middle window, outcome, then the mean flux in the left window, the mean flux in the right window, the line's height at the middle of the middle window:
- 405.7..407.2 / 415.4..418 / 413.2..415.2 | -0.034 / 14.5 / 15.4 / 15.2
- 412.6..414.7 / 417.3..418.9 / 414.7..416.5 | -0.015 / 15.1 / 15.7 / 15.4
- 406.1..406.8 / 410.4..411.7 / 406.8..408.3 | -0.017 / 15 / 13.8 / 14.7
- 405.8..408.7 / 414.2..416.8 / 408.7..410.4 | 0.184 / 14.9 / 15.6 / 15.1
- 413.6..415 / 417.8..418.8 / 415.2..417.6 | 0.057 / 15.9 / 16.3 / 16.1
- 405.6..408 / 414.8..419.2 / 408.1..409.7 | 0.081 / 14.7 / 15.6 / 14.9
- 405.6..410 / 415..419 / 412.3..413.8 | 0.053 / 14.2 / 15.6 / 15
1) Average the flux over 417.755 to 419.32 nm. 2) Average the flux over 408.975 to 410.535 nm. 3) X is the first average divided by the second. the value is 1.32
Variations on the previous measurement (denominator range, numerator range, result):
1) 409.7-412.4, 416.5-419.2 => 1.16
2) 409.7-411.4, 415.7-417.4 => 1.24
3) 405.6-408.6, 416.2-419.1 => 1.07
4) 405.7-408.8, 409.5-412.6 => 0.90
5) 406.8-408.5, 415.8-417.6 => 1.06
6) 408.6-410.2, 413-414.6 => 1.21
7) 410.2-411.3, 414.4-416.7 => 1.19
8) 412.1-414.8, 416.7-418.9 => 1.04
